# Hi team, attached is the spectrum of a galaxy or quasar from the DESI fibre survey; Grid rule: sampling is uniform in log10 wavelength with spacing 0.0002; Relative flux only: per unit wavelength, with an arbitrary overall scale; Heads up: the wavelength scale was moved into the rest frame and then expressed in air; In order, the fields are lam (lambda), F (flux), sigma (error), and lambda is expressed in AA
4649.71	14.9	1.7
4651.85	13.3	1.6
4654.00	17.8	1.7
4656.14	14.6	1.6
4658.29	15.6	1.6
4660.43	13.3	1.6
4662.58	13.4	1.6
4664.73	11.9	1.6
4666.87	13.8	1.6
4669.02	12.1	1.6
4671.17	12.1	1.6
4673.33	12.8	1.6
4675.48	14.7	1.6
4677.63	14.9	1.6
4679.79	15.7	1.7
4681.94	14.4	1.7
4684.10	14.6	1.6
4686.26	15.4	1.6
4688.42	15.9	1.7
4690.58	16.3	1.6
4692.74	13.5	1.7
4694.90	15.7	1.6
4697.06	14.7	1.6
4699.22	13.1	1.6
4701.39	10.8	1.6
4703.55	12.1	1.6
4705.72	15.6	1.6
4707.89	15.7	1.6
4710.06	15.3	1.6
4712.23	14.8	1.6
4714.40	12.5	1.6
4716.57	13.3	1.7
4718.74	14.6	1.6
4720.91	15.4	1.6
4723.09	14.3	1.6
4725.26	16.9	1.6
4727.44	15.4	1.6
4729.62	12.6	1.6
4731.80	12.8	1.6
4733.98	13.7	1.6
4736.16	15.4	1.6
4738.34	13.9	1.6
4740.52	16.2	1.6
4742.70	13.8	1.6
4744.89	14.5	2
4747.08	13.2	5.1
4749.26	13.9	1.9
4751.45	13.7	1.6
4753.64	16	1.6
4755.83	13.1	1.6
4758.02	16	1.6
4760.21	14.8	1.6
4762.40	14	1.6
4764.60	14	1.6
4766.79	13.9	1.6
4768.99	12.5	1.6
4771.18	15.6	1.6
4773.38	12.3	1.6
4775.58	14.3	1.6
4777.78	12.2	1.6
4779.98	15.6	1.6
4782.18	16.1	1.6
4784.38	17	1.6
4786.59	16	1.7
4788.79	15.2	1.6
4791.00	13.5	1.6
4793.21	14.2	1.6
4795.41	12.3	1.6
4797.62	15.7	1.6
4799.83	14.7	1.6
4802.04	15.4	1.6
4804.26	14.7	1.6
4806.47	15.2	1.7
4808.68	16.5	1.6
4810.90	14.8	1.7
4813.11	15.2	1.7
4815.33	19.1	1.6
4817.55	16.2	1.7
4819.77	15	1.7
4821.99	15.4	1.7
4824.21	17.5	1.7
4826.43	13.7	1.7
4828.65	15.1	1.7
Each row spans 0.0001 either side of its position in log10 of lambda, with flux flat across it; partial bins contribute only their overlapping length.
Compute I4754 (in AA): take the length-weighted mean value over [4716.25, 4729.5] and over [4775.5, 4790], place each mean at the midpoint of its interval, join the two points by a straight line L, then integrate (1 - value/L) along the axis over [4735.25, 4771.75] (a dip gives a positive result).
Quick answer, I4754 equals 1.8 AA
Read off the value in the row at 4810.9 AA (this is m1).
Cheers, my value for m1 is 14.8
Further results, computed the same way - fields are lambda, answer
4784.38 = 17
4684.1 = 14.6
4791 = 13.5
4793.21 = 14.2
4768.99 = 12.5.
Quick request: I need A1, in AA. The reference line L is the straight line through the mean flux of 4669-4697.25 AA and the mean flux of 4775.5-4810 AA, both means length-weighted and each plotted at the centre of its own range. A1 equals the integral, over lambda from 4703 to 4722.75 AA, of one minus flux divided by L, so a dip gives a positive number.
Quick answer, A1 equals 0.32 AA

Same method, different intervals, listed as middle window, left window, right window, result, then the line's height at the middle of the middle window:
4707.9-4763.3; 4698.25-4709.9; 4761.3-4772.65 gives -2.64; 13.8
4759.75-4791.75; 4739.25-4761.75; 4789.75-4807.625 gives 0.04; 14.5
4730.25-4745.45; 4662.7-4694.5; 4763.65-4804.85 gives 0.08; 14.3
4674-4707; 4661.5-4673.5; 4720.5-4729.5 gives -2.01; 13.7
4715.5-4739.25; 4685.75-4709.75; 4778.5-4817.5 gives 0.51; 14.7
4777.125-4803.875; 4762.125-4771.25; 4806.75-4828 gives -0.15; 14.8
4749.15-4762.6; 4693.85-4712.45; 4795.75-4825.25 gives 0.31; 14.9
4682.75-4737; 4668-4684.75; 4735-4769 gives -1.19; 14.1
